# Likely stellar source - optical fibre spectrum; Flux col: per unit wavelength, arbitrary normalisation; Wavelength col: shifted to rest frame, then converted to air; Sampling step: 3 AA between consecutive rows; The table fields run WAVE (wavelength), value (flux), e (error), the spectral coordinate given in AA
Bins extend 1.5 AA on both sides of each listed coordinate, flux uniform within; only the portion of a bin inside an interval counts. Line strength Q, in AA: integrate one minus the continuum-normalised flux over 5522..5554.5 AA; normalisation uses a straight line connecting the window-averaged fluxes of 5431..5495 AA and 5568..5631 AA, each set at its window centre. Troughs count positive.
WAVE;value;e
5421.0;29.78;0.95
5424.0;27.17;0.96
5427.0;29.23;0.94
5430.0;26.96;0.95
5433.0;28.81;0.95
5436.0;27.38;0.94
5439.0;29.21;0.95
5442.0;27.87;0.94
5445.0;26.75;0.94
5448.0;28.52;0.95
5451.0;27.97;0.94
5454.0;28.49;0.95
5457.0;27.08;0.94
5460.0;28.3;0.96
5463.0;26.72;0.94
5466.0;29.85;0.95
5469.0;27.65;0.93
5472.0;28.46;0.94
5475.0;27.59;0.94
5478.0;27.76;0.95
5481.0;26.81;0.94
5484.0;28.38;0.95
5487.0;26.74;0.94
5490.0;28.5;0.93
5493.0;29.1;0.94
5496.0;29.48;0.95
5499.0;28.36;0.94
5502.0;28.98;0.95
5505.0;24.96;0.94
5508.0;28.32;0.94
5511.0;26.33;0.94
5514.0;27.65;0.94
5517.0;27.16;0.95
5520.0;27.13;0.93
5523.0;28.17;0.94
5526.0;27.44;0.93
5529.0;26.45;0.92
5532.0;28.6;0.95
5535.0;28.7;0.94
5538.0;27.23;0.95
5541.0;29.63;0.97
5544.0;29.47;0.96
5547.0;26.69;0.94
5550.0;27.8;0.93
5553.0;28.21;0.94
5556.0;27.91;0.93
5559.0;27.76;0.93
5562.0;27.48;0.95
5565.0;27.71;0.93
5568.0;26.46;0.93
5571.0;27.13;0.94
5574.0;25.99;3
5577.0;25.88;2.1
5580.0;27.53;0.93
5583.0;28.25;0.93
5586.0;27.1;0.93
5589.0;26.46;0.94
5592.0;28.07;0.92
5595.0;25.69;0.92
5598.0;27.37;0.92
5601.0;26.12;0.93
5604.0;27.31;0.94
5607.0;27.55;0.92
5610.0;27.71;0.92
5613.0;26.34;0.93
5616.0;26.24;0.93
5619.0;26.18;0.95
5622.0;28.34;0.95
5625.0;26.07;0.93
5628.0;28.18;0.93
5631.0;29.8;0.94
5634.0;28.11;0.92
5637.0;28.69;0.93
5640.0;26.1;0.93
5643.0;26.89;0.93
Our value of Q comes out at -0.7 AA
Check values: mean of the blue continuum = 28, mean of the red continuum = 27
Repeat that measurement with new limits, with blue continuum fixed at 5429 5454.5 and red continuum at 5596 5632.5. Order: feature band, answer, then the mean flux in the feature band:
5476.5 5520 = 0.0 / 27.7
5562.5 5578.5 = 0.4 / 26.7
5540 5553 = -0.4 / 28.3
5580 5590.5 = 0.0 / 27.3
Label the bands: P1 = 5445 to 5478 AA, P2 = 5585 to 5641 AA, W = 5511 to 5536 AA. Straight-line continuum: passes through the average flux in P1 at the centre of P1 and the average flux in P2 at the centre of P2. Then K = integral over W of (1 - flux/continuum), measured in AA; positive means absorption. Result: 0.1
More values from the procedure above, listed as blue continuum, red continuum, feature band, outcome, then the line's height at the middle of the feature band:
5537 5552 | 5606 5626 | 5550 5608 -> 0.9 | 27.6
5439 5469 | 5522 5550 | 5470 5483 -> 0.2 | 28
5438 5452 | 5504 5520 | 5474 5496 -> -0.5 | 27.4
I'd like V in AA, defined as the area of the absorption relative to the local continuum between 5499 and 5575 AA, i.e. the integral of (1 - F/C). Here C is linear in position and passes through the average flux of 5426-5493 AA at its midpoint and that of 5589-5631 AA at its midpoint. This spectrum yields -0.2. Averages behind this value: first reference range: 28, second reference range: 27.1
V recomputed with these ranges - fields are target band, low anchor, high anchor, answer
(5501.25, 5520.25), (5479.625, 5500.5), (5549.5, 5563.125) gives 0.6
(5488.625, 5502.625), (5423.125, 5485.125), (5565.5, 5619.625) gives -0.6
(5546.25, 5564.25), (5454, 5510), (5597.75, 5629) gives -0.2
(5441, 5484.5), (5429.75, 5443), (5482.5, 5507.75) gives 0.4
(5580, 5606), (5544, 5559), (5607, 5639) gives 0.6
